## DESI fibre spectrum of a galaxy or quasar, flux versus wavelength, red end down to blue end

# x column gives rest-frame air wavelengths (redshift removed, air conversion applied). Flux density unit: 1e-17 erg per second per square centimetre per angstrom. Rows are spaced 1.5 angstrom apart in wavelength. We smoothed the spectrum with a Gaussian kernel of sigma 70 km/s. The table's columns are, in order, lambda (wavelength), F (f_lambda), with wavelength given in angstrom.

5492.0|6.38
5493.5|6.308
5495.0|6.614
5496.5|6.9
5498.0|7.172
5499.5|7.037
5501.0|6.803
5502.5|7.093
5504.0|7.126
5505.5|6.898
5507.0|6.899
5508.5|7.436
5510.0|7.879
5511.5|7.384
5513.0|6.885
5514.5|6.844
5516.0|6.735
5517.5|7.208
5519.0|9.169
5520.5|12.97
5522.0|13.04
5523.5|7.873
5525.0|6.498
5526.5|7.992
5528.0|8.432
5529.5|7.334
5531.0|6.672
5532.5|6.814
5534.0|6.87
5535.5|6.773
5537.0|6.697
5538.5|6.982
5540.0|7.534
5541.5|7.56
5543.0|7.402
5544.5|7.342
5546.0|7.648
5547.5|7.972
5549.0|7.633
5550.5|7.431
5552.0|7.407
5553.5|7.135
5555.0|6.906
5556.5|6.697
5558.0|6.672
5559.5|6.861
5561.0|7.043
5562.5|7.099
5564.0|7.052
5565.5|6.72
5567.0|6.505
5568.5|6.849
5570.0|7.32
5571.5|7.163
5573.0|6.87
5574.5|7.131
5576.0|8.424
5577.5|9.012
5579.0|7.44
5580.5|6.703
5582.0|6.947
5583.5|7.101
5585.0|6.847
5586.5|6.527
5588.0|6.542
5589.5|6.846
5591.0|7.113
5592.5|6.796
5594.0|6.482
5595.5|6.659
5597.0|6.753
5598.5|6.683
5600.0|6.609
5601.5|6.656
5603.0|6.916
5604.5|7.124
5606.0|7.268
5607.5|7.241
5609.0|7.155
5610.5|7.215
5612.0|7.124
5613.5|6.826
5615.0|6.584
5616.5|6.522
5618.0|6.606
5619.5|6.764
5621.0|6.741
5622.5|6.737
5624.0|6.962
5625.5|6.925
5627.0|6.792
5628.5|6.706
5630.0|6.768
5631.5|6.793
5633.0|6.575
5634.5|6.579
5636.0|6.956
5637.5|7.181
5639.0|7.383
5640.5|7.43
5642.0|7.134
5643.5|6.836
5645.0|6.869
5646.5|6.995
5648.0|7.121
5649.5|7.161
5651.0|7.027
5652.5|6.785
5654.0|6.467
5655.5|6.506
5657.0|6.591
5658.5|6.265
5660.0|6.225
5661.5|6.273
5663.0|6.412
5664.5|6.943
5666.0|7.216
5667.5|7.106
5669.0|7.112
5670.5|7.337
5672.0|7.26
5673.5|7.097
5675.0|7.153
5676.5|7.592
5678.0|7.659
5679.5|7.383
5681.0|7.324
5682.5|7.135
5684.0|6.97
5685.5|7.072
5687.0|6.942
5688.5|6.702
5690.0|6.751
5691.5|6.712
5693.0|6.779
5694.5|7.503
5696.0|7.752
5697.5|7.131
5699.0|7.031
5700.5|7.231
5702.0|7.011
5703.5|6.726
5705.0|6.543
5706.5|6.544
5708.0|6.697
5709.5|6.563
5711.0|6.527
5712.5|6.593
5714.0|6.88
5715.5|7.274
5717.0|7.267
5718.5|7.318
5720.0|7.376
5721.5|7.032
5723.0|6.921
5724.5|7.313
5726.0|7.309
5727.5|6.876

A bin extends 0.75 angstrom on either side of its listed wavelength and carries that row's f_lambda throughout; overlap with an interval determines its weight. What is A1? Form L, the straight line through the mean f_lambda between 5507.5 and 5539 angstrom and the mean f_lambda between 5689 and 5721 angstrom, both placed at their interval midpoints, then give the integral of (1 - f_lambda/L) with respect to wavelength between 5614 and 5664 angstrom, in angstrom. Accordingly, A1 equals 3.4 angstrom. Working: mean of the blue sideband 7.83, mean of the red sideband 6.96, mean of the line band 6.78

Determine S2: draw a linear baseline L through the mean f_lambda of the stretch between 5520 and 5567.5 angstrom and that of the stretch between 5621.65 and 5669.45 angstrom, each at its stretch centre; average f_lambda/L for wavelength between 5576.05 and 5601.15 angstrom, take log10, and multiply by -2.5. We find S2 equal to 0.04 mag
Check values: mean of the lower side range 7.53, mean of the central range 6.98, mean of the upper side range 6.84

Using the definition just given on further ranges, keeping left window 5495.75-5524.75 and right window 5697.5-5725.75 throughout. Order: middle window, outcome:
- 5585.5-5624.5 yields 0.09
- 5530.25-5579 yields 0.06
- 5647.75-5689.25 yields 0.03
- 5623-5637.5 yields 0.08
